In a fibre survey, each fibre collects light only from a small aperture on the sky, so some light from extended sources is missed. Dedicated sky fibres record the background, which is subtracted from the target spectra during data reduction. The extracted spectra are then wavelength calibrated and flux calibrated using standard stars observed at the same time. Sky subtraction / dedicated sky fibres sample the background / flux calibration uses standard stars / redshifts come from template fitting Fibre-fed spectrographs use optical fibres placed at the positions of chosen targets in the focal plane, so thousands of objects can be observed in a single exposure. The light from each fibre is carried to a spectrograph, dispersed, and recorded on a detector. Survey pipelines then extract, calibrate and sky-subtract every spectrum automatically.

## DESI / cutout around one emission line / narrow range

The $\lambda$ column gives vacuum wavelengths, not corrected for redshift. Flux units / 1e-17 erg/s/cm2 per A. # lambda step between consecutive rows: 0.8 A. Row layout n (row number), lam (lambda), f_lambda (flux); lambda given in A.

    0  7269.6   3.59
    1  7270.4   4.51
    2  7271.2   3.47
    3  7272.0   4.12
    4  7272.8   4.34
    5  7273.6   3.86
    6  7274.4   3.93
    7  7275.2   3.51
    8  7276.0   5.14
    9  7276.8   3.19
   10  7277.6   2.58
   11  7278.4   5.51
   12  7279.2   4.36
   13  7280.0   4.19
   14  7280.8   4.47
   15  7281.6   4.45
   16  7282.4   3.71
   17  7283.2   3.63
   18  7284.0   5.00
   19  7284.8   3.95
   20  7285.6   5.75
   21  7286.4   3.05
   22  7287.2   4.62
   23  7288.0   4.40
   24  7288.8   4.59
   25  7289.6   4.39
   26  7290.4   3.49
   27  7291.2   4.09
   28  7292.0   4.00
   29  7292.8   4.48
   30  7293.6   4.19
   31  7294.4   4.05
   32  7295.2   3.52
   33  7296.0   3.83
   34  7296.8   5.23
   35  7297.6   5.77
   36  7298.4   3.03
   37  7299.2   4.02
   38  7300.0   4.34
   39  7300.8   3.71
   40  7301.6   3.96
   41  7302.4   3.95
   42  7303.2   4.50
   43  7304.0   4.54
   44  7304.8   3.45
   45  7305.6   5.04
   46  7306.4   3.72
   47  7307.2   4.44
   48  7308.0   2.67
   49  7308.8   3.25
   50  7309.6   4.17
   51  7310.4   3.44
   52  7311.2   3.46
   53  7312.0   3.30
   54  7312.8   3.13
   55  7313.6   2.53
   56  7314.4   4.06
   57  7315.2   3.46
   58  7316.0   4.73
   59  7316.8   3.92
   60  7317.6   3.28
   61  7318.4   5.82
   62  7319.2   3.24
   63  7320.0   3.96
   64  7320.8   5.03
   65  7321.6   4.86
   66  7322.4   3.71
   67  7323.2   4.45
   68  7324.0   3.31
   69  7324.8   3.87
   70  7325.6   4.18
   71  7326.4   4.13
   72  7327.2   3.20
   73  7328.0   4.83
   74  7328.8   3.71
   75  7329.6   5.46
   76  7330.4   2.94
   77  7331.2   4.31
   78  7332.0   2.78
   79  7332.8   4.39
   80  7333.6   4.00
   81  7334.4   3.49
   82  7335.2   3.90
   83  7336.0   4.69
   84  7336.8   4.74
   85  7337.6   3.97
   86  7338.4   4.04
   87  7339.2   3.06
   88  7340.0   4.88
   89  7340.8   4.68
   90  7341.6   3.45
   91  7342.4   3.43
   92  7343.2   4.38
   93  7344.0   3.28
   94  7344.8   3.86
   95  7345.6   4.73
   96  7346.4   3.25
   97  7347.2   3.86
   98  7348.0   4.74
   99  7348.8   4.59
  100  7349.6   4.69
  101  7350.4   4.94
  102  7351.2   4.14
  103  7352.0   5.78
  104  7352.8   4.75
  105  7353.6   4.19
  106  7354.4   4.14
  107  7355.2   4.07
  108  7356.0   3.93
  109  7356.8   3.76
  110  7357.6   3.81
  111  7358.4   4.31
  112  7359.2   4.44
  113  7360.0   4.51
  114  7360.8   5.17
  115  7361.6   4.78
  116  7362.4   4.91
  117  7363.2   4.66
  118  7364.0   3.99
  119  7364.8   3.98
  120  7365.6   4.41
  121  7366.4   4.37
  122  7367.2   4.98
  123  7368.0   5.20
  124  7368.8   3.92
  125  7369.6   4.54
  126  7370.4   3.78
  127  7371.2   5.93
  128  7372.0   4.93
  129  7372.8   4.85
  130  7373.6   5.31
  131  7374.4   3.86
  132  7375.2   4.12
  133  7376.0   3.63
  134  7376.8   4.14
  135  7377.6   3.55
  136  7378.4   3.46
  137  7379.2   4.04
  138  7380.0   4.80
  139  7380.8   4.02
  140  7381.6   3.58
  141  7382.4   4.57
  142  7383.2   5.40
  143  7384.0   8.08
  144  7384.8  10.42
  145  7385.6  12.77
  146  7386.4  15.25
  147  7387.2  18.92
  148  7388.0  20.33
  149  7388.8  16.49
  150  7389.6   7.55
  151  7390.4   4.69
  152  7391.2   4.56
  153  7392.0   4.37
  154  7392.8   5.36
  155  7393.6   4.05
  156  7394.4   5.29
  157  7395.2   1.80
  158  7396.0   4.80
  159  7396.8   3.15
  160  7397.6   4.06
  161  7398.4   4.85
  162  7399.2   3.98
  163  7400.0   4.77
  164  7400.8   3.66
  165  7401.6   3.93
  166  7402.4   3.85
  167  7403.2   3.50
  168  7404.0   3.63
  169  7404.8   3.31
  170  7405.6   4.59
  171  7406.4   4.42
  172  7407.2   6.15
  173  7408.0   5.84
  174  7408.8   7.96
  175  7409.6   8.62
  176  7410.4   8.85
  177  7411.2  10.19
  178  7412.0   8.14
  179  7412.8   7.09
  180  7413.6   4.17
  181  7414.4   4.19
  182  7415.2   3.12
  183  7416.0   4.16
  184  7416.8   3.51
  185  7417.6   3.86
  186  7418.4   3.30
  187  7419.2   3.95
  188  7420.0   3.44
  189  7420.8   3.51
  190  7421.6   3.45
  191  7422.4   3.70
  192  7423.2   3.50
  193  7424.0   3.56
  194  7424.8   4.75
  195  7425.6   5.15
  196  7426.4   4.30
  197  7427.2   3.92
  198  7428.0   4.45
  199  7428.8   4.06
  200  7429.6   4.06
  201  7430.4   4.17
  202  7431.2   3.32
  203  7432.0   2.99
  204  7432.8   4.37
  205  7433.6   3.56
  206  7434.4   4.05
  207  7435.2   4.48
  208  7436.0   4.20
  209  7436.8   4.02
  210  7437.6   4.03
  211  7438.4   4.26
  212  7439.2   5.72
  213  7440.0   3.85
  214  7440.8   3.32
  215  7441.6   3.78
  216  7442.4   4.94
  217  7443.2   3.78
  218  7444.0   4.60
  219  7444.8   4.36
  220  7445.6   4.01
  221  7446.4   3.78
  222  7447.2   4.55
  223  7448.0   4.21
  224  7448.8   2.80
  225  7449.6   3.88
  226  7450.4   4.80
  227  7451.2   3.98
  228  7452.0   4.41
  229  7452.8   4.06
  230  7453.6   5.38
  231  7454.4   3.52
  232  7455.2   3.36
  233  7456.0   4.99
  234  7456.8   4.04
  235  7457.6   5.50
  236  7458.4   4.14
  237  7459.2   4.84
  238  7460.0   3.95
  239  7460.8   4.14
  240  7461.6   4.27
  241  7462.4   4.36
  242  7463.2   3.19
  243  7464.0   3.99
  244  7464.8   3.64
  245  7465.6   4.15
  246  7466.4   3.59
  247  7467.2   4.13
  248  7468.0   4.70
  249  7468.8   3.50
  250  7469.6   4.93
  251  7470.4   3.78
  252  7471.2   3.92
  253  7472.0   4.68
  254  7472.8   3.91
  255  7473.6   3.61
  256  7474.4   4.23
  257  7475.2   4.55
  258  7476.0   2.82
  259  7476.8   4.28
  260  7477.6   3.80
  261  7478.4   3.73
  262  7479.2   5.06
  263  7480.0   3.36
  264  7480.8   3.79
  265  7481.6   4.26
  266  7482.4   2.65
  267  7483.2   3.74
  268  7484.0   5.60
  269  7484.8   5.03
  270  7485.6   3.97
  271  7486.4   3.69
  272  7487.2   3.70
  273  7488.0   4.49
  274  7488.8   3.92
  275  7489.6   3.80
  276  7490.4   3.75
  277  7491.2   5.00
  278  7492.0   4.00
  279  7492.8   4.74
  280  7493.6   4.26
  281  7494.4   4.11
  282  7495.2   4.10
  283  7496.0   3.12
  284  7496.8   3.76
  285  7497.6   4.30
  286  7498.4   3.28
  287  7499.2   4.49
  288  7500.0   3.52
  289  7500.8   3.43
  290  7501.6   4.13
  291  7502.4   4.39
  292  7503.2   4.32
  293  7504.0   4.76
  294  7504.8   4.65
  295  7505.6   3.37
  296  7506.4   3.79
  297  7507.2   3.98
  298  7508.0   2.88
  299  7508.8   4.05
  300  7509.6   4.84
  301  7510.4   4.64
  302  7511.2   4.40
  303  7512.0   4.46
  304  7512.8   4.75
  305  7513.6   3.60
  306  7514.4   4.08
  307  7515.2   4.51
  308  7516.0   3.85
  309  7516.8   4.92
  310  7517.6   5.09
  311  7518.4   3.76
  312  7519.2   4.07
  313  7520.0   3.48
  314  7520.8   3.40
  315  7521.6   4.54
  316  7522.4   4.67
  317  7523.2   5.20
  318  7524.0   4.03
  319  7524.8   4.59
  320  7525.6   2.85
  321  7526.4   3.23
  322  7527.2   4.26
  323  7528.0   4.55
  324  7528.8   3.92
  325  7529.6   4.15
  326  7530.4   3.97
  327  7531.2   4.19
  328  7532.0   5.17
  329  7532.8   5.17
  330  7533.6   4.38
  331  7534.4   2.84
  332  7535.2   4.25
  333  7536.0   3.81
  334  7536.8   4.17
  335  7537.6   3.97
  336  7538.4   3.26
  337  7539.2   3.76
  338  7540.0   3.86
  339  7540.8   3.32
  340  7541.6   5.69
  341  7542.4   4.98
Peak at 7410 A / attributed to [N II] 6583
